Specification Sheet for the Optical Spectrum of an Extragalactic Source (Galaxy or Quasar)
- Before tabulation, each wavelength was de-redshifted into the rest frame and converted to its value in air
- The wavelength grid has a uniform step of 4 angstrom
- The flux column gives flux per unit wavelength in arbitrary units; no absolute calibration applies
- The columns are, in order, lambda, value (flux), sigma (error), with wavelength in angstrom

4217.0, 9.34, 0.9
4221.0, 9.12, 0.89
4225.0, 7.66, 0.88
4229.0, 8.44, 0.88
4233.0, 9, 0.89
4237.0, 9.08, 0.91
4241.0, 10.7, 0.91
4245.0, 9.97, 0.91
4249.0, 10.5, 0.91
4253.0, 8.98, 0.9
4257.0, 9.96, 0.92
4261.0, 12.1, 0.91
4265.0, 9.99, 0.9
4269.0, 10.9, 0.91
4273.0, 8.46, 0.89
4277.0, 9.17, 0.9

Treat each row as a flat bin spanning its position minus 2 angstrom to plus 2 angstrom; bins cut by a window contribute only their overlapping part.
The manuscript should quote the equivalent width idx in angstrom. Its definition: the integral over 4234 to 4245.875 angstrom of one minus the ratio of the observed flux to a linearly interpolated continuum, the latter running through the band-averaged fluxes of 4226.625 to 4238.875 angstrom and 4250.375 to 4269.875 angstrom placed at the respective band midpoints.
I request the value -0.80 angstrom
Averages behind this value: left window 8.8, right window 10.4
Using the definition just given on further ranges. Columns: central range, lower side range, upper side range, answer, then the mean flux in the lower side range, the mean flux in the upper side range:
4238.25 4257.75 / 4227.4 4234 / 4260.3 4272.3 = -0.8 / 8.69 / 10.6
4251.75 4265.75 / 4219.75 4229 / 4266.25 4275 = -1.5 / 8.34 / 9.71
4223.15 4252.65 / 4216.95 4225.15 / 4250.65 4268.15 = 0.5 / 8.79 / 10.3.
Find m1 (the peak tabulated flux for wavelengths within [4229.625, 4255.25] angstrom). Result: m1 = 10.7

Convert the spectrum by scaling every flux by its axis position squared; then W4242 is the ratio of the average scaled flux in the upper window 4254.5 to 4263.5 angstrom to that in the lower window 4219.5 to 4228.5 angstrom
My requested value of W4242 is 1.3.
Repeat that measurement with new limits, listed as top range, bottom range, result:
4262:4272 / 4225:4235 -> 1.25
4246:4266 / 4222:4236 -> 1.23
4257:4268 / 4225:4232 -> 1.33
